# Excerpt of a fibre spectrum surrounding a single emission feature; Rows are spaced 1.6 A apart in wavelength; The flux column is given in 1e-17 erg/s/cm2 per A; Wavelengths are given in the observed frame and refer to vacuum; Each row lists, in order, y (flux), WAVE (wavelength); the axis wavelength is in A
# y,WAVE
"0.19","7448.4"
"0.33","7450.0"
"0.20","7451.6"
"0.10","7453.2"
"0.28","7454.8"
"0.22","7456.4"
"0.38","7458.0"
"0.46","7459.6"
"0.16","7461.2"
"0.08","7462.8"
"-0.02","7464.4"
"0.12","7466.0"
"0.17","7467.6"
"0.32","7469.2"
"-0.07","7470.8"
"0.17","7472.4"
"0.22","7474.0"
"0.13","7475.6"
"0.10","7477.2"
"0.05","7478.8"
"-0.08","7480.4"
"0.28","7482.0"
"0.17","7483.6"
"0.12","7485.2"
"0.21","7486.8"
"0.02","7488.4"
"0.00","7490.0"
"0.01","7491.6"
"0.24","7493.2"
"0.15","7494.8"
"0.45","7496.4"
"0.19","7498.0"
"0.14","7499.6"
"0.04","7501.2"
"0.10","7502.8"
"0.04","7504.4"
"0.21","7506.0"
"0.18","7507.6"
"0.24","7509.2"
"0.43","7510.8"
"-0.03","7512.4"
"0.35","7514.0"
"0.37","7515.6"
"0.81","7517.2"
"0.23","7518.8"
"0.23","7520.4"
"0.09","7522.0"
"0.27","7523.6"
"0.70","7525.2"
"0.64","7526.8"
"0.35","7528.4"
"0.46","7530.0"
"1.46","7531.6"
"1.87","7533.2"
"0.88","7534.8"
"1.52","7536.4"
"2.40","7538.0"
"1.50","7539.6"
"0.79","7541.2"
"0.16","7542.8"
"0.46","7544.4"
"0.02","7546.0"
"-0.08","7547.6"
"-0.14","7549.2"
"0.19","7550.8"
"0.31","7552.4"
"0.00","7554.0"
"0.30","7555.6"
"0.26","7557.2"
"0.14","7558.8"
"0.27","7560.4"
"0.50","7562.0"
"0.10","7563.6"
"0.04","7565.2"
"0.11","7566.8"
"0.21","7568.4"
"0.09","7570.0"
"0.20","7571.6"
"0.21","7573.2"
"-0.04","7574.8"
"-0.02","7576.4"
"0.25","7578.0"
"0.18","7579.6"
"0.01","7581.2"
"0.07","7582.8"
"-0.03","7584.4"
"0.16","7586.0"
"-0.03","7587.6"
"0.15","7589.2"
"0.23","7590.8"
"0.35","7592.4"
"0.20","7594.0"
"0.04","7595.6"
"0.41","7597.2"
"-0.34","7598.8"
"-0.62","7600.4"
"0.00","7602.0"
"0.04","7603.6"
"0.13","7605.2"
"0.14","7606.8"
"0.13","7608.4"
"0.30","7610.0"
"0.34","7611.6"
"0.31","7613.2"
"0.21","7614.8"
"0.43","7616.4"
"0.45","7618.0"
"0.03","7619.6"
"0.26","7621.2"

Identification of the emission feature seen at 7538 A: [O II] 3727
